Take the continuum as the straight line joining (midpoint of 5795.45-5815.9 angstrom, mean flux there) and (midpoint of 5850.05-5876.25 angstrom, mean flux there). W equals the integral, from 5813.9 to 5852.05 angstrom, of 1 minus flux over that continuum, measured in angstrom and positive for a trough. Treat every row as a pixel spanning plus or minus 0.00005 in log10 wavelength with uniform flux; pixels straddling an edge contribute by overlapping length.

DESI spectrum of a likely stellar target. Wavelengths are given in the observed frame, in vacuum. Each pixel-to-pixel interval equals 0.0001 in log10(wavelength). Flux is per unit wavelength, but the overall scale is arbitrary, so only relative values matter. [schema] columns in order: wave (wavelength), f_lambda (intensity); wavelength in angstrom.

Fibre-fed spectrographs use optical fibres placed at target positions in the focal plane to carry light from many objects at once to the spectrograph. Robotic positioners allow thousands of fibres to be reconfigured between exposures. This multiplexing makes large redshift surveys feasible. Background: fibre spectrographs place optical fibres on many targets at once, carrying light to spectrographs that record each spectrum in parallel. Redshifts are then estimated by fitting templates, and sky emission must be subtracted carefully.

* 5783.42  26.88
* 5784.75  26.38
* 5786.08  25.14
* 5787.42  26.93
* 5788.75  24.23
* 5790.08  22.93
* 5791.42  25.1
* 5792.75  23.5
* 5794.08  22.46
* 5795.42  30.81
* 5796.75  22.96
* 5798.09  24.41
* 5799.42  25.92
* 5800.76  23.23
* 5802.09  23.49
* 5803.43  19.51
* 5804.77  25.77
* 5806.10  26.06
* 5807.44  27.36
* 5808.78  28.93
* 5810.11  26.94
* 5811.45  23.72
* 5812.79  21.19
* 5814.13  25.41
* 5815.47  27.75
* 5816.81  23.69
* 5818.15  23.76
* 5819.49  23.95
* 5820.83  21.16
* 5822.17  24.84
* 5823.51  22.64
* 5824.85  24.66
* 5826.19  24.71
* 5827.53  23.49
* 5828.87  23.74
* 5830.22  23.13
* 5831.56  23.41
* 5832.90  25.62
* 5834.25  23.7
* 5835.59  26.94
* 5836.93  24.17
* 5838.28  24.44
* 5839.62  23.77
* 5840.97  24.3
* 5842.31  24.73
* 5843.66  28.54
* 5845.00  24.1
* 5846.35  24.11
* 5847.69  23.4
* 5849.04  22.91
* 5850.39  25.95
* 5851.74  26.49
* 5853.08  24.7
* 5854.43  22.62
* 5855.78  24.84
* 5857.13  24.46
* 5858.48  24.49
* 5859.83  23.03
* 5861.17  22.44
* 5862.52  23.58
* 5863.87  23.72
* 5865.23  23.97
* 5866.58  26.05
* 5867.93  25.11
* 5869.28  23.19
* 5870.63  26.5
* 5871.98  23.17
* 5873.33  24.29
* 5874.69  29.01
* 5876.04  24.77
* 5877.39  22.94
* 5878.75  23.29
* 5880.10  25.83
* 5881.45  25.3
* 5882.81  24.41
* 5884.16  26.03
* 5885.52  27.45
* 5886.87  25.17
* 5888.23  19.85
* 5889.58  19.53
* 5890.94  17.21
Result 0.6 angstrom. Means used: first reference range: 25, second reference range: 24.6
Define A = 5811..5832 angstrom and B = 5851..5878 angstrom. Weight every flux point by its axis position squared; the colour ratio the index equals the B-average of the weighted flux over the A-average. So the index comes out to 1.04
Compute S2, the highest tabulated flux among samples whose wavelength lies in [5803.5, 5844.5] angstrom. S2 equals 28.93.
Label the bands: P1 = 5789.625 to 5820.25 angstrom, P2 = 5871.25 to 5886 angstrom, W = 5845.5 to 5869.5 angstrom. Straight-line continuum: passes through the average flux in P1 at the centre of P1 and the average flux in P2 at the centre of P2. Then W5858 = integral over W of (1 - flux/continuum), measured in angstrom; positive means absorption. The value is 0.8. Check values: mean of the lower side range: 24.7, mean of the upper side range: 25.1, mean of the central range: 24.2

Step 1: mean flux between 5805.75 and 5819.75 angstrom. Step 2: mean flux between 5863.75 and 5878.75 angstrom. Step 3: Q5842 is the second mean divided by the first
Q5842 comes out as 0.98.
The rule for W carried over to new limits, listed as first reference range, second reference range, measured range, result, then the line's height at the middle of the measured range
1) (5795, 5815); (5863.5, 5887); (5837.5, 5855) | 0.3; 25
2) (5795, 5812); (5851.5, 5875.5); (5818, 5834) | 0.8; 25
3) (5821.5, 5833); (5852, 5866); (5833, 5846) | -0.6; 23.9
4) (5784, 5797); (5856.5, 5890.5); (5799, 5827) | 0.5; 24.9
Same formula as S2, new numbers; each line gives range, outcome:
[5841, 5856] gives 28.54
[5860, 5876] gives 29.01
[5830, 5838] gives 26.94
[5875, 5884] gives 25.83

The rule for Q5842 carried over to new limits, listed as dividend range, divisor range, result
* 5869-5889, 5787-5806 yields 1.01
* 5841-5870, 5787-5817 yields 0.98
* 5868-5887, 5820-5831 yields 1.07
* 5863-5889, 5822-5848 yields 1.01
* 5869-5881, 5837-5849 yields 1.01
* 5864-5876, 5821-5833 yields 1.05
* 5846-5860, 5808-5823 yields 0.99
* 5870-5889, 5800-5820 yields 1.00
